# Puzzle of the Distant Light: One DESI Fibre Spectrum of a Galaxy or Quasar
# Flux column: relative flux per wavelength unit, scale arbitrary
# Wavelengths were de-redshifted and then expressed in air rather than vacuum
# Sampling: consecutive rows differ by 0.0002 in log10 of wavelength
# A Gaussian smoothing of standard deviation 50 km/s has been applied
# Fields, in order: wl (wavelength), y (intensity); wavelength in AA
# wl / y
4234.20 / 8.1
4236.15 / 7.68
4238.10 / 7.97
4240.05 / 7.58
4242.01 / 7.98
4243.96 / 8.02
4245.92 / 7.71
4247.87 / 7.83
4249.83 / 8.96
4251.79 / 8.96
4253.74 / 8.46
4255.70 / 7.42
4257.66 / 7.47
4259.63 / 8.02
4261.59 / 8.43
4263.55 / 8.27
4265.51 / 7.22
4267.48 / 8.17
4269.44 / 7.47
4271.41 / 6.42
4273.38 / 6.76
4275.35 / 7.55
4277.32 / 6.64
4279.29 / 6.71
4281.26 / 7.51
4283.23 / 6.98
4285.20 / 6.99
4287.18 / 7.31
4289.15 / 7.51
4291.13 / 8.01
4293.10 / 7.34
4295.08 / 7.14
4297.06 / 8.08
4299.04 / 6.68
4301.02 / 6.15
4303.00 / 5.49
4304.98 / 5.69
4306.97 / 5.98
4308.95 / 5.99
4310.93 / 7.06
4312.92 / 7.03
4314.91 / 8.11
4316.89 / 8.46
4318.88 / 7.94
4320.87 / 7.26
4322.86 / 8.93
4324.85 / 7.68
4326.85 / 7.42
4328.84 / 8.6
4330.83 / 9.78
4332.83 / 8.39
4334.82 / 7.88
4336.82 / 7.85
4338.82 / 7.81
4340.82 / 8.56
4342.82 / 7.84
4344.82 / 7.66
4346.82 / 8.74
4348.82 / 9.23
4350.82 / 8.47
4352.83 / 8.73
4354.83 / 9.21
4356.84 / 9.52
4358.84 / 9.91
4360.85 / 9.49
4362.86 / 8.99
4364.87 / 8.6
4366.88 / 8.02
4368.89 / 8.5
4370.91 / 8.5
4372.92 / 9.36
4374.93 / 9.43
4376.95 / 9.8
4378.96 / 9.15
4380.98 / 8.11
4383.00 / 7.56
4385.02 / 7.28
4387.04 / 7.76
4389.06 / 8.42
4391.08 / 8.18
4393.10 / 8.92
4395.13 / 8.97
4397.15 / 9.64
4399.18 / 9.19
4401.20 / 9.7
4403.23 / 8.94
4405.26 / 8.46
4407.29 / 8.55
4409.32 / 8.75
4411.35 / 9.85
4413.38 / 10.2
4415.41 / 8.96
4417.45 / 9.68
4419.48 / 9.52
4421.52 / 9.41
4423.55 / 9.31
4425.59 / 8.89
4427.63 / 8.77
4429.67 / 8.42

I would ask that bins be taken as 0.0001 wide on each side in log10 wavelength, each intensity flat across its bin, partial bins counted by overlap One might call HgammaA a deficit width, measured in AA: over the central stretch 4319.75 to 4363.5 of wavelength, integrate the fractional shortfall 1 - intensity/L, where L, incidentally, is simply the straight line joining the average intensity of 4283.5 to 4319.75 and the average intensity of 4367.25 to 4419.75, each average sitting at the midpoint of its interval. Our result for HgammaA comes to -3.8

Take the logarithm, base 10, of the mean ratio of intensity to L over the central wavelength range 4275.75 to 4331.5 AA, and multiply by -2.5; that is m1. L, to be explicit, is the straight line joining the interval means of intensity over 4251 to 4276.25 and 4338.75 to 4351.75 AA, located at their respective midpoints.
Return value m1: 0.11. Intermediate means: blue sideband 7.73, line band 7.29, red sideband 8.37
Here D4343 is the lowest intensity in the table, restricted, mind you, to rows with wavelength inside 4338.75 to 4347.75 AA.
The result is 7.66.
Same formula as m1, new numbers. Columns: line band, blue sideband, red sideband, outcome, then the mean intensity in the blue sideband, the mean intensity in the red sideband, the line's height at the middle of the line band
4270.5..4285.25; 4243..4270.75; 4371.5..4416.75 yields 0.17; 8.01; 8.88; 8.14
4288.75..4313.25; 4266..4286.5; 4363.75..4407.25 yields 0.11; 7.12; 8.69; 7.48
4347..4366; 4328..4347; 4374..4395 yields -0.09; 8.29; 8.48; 8.36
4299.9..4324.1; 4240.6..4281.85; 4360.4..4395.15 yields 0.16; 7.71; 8.59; 8.09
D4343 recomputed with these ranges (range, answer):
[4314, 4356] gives 7.26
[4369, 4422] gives 7.28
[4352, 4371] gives 8.02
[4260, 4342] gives 5.49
